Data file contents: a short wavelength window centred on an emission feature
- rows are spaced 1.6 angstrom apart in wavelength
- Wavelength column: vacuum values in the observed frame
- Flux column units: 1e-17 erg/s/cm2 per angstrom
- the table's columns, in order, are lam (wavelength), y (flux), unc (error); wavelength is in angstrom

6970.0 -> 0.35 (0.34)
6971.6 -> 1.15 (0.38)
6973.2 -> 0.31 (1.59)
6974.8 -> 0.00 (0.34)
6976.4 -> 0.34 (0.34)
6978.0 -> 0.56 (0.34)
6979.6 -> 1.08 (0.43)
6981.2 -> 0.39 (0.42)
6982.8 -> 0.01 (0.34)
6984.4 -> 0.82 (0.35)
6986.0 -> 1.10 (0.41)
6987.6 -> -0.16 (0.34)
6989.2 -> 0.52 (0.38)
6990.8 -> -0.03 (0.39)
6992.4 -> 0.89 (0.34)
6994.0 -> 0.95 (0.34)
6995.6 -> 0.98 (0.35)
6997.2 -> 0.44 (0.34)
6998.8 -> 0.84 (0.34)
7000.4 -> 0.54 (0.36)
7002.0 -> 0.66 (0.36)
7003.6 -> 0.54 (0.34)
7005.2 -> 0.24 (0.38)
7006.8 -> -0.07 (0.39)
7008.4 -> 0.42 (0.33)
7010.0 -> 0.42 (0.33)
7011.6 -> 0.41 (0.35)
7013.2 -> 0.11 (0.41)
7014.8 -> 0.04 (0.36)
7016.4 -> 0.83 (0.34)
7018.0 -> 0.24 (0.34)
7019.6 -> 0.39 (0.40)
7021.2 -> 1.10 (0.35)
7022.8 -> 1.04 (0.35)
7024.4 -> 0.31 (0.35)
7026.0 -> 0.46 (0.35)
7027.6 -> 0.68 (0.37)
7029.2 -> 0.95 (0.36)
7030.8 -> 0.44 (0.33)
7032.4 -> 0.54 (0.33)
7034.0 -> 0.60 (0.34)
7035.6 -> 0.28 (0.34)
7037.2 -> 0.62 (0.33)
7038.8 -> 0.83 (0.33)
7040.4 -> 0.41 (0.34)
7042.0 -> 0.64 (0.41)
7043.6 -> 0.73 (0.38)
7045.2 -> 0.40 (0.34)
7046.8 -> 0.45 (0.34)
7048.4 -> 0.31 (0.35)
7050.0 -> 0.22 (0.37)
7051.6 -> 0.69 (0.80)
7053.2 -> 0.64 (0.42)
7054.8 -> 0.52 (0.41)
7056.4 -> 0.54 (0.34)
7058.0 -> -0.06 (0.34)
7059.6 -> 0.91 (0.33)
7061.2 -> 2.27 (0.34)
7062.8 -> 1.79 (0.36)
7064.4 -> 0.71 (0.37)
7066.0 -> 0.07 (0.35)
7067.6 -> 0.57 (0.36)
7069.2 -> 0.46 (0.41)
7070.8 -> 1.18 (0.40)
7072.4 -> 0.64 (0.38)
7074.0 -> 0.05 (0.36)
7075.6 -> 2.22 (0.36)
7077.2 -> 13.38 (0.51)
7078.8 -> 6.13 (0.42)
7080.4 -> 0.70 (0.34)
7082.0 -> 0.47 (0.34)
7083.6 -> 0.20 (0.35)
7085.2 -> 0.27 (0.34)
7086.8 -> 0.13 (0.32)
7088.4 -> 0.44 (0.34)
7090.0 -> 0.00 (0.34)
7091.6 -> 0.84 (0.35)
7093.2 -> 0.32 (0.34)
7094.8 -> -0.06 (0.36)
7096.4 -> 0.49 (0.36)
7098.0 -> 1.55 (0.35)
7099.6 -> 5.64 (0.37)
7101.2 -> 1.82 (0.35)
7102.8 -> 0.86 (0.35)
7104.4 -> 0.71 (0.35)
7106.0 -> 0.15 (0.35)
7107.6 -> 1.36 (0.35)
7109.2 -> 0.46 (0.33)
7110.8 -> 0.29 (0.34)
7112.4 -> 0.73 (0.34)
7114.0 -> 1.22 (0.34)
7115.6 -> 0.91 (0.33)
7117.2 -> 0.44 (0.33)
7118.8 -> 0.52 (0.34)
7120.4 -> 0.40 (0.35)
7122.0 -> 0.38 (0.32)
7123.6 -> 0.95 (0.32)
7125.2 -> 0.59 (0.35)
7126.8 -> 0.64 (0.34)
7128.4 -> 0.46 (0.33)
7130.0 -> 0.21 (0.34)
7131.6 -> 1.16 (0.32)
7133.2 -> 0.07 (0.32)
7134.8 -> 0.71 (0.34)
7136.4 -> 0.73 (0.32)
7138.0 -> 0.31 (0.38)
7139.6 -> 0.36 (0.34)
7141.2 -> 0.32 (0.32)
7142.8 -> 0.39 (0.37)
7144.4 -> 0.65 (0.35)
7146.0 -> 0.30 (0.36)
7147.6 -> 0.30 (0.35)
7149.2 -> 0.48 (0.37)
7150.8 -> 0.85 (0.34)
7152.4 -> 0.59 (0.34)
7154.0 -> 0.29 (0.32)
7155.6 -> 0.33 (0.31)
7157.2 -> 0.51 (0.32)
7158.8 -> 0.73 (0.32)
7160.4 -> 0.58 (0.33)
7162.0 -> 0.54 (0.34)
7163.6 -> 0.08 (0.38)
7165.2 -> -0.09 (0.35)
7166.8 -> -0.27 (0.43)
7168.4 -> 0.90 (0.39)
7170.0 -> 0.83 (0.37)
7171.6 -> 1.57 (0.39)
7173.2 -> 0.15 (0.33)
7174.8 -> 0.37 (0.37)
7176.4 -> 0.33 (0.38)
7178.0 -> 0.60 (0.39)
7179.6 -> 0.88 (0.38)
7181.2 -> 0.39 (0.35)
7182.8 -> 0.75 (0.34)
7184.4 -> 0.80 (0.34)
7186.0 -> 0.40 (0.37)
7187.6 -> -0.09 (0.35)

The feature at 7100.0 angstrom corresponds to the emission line [N II] 6583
